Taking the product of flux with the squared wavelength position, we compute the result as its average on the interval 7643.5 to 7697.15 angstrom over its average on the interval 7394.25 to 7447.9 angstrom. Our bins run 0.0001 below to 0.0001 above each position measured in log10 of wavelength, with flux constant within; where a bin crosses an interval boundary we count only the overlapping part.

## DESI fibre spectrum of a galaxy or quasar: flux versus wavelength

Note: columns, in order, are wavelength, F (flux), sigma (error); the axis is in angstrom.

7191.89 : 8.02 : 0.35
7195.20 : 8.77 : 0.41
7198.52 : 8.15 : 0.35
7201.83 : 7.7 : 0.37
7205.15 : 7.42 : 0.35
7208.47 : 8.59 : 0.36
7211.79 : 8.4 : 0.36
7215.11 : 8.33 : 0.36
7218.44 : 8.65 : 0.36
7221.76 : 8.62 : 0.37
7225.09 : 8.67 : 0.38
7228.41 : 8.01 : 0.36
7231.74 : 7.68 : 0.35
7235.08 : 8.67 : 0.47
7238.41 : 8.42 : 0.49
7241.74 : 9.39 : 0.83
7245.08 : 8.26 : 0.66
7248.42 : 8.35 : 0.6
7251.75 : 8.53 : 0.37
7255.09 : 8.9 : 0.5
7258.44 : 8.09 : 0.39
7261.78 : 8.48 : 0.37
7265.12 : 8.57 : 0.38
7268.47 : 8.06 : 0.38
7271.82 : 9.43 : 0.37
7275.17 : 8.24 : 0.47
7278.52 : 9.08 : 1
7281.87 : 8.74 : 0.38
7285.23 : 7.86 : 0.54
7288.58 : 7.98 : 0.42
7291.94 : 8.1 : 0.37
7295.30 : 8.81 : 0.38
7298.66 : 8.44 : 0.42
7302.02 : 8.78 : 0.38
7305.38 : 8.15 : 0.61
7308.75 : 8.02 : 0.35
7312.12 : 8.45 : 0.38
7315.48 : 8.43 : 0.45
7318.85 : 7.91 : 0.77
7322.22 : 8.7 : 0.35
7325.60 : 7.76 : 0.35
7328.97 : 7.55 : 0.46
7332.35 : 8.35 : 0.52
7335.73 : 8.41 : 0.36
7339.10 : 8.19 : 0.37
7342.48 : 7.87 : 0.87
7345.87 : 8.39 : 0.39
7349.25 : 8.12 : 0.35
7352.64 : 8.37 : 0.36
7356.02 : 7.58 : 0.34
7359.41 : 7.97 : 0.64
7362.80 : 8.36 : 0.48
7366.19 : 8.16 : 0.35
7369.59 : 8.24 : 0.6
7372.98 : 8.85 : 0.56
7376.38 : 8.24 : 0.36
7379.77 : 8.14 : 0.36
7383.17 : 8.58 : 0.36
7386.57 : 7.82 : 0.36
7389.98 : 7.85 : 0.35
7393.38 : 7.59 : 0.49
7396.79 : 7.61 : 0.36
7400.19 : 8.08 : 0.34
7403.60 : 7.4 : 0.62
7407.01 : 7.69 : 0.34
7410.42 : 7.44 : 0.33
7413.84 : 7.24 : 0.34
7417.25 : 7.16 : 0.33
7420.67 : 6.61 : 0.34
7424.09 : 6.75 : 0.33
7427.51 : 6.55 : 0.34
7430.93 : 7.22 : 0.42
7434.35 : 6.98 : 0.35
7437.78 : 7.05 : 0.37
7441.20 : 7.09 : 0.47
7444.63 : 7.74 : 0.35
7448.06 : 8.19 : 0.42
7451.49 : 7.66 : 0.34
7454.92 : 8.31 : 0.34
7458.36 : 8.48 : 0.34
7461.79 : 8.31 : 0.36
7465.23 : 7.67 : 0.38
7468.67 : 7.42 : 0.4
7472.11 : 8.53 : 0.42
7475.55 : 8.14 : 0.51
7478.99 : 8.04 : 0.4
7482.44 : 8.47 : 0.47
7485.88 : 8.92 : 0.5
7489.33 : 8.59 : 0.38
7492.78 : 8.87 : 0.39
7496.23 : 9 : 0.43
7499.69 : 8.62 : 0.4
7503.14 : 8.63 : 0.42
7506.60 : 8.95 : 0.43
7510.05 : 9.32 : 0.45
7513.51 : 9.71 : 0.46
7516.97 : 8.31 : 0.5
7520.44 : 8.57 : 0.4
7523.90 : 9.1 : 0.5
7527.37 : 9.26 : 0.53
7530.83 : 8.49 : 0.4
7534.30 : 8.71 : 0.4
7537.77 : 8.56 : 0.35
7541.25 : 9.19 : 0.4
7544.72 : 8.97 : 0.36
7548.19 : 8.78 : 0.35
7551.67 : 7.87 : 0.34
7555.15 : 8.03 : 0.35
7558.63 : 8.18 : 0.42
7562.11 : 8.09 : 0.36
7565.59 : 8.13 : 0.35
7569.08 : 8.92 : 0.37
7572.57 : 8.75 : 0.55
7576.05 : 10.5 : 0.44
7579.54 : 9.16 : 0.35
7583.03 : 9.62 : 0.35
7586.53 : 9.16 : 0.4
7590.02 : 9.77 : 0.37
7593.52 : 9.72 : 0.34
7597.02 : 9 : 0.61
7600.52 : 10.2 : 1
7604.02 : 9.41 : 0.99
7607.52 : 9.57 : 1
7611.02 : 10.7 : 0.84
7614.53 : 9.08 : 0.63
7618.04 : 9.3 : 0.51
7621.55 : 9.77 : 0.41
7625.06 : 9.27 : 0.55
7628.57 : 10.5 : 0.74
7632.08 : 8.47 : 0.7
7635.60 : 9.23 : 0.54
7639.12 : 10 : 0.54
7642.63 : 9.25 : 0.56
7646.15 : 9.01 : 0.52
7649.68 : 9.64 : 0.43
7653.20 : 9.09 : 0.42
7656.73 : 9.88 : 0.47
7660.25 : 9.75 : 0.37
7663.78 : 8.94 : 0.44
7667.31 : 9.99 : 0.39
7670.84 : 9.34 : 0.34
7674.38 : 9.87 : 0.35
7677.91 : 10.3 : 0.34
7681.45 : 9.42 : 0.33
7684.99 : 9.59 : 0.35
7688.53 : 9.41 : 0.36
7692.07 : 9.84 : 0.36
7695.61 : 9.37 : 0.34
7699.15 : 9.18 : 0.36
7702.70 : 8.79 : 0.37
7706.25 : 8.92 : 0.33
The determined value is 1.4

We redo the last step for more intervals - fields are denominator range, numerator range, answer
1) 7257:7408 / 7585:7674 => 1.26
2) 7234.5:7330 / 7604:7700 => 1.25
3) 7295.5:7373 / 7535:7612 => 1.18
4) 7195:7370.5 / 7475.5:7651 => 1.18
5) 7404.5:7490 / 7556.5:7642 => 1.27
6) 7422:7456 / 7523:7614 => 1.28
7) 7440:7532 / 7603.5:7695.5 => 1.18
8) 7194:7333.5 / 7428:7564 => 1.06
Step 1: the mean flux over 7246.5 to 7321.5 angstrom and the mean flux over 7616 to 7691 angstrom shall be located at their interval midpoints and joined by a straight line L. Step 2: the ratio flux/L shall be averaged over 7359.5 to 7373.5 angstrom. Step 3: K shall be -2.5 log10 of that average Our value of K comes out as 0.05 mag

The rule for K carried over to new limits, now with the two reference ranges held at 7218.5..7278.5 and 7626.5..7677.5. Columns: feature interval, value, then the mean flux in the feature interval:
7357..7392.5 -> 0.08 mag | 8.19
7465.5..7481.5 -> 0.13 mag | 8.02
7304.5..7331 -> 0.07 mag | 8.12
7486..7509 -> 0.04 mag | 8.8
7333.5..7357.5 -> 0.08 mag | 8.14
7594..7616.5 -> -0.03 mag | 9.66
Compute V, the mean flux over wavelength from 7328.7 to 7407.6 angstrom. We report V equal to 8.07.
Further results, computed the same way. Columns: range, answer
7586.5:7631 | 9.65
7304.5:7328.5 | 8.17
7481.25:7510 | 8.8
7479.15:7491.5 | 8.59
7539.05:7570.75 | 8.46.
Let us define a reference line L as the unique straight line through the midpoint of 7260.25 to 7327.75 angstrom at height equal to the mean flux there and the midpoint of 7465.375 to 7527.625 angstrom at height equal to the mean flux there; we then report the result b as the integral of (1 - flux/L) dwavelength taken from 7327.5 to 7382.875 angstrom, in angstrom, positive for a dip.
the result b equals 1.9 angstrom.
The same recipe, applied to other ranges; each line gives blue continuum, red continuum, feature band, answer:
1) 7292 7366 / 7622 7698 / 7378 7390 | 0.43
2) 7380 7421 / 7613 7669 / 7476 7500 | -0.92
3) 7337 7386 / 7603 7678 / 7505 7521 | -0.12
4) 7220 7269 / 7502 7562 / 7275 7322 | 0.76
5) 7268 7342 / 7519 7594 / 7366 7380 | 0.19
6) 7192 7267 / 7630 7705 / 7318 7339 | 1.21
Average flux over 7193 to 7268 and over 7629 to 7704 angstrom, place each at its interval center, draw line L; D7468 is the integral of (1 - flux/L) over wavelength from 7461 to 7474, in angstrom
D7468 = 1.5 angstrom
